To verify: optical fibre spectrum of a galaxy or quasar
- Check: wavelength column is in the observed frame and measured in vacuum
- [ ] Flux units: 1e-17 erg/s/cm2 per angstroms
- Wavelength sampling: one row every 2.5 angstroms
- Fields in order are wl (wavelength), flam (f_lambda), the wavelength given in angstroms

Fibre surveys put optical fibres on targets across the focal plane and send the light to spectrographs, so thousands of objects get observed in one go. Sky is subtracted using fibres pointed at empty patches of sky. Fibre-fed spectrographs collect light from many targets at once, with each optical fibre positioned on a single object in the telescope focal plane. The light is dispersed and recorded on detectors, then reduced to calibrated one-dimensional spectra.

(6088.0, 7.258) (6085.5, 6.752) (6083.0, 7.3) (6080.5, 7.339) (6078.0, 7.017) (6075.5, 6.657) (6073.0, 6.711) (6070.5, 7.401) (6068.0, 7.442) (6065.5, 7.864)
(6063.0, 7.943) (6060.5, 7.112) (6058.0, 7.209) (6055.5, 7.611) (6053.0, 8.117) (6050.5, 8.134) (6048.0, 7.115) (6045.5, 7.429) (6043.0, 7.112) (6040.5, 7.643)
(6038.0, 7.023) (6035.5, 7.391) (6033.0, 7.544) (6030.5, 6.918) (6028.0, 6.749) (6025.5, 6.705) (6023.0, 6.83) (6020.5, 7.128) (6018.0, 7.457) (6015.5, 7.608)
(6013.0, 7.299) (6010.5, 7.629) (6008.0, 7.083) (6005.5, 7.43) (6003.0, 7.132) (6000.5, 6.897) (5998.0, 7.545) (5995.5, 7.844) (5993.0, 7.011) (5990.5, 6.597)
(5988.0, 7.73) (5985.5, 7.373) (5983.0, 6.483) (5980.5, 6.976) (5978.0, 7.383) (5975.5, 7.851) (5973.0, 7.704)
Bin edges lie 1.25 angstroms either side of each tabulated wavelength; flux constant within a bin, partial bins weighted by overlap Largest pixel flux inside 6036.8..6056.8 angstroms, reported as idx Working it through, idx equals 8.134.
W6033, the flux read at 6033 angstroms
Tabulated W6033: 7.544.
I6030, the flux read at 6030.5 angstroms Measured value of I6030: 6.918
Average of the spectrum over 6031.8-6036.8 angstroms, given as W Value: 7.46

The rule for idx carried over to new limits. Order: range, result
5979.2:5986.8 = 7.373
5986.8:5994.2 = 7.73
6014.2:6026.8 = 7.608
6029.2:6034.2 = 7.544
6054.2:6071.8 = 7.943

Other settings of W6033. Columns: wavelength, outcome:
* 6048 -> 7.115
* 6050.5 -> 8.134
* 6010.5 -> 7.629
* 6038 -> 7.023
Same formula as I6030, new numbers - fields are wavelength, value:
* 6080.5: 7.339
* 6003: 7.132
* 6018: 7.457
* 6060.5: 7.112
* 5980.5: 6.976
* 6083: 7.3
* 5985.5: 7.373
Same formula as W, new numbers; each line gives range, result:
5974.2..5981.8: 7.4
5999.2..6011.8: 7.24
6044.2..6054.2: 7.69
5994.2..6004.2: 7.35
